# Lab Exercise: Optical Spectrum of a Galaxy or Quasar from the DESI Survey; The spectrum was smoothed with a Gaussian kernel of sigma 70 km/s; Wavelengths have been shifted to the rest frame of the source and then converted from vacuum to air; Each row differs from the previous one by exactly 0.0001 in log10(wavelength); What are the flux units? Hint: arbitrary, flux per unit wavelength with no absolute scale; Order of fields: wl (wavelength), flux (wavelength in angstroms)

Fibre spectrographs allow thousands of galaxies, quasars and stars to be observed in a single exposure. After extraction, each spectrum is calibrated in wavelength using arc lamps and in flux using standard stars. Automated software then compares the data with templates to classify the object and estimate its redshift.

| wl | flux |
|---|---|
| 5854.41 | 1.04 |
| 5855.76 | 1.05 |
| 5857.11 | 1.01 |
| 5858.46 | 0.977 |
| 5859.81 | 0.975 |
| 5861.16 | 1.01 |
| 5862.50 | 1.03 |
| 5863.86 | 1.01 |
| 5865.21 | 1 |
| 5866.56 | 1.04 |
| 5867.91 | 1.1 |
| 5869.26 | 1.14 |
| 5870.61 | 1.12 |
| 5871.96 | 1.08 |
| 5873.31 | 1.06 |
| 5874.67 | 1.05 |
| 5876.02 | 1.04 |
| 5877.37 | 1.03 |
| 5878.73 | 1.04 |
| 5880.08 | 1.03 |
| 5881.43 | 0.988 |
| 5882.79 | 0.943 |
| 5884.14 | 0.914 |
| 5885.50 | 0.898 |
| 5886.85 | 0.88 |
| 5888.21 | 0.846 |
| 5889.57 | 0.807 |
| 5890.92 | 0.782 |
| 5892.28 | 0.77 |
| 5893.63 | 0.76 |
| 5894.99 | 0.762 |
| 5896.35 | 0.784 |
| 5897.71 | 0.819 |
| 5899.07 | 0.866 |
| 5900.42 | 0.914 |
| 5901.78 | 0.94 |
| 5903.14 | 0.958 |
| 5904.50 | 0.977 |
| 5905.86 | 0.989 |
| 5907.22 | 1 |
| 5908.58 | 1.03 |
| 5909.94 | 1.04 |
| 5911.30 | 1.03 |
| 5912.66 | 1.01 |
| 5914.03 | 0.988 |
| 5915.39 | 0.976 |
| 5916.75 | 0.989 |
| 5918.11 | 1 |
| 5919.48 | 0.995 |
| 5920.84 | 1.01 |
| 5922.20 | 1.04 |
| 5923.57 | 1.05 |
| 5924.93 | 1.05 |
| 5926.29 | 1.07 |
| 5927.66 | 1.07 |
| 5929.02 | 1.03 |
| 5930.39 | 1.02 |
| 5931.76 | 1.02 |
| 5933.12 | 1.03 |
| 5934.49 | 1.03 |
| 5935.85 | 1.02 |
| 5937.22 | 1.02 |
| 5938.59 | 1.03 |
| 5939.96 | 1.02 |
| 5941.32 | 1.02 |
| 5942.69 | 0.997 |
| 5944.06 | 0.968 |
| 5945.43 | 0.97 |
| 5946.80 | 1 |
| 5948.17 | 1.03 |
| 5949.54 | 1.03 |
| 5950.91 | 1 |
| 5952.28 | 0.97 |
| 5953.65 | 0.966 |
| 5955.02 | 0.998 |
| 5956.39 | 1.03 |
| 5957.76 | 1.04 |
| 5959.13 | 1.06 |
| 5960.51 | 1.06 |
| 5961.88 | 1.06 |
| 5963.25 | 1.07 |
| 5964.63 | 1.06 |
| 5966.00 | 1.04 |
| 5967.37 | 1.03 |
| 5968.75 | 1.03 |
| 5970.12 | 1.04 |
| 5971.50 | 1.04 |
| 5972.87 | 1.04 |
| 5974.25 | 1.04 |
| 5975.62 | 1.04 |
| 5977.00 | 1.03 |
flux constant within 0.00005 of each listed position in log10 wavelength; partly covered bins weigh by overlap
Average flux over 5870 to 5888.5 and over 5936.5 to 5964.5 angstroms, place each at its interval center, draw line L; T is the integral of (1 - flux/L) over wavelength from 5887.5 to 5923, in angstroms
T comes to 2.8 angstroms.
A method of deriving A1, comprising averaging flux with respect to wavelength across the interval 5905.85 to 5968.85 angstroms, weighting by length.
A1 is 1.02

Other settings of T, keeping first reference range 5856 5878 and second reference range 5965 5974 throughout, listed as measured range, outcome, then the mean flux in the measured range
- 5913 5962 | 1.0 angstroms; 1.02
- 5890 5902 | 2.6 angstroms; 0.818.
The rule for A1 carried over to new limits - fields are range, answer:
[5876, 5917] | 0.927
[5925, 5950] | 1.02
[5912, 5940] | 1.02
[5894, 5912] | 0.929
